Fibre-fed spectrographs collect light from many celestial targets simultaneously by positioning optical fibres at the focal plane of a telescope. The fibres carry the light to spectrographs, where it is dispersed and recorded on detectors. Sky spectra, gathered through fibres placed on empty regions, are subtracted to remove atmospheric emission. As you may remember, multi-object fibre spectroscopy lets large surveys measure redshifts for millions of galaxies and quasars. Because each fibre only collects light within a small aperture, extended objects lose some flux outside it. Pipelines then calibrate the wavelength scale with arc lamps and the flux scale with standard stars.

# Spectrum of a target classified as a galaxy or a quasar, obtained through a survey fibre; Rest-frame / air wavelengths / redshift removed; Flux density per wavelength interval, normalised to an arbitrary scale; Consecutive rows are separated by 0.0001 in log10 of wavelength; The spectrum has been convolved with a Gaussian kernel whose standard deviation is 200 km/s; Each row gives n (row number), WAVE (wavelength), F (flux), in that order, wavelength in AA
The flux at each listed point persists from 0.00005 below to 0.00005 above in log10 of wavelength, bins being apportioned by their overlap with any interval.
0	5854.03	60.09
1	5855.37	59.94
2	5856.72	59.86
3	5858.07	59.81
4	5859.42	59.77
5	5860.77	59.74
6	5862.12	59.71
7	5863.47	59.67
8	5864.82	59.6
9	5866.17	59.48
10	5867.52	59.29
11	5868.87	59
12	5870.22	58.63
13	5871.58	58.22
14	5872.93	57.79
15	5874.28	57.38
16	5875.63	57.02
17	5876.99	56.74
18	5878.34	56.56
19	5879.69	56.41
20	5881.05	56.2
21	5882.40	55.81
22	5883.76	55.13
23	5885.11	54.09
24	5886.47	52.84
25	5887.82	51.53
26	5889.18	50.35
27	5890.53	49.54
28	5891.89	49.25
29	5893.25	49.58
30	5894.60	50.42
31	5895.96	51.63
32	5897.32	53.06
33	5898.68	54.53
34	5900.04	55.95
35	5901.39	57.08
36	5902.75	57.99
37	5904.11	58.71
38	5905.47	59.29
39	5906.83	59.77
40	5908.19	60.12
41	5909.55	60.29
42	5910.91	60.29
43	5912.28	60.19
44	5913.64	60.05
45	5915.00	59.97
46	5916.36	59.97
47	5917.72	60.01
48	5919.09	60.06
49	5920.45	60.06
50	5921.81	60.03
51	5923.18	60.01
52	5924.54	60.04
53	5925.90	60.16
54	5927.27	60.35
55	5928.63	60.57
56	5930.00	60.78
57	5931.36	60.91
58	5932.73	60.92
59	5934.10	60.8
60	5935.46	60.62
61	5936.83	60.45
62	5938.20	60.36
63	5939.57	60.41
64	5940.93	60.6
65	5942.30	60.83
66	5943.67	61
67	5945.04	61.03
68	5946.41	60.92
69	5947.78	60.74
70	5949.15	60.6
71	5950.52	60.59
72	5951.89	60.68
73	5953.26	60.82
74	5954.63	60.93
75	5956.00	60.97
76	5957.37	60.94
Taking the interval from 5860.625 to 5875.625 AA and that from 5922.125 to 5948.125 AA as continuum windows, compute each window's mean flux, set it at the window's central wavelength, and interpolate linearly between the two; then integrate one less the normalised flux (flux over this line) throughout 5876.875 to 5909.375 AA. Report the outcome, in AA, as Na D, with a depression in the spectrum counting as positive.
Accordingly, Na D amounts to 2.6 AA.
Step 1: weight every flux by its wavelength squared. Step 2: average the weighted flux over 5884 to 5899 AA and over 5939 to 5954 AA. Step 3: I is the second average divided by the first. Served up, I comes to 1.20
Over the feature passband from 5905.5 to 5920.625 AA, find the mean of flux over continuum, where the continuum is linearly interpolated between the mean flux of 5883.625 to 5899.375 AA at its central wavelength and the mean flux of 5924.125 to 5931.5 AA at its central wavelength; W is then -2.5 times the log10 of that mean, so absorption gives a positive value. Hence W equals -0.06 mag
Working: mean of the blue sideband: 51.7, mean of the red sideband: 60.5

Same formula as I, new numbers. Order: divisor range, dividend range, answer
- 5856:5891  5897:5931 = 1.05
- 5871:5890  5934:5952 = 1.12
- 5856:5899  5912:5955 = 1.10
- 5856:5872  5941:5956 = 1.05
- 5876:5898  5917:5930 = 1.15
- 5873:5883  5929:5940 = 1.09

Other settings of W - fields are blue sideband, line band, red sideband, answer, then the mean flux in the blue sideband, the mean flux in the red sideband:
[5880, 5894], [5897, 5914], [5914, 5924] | -0.03 mag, 52.5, 60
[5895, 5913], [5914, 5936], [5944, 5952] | -0.02 mag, 57.5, 60.8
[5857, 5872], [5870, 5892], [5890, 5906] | 0.03 mag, 59.4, 53.9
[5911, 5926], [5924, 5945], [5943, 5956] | 0.00 mag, 60.1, 60.8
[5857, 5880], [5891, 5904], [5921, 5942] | 0.12 mag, 58.6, 60.5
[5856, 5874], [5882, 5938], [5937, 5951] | 0.05 mag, 59.2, 60.7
